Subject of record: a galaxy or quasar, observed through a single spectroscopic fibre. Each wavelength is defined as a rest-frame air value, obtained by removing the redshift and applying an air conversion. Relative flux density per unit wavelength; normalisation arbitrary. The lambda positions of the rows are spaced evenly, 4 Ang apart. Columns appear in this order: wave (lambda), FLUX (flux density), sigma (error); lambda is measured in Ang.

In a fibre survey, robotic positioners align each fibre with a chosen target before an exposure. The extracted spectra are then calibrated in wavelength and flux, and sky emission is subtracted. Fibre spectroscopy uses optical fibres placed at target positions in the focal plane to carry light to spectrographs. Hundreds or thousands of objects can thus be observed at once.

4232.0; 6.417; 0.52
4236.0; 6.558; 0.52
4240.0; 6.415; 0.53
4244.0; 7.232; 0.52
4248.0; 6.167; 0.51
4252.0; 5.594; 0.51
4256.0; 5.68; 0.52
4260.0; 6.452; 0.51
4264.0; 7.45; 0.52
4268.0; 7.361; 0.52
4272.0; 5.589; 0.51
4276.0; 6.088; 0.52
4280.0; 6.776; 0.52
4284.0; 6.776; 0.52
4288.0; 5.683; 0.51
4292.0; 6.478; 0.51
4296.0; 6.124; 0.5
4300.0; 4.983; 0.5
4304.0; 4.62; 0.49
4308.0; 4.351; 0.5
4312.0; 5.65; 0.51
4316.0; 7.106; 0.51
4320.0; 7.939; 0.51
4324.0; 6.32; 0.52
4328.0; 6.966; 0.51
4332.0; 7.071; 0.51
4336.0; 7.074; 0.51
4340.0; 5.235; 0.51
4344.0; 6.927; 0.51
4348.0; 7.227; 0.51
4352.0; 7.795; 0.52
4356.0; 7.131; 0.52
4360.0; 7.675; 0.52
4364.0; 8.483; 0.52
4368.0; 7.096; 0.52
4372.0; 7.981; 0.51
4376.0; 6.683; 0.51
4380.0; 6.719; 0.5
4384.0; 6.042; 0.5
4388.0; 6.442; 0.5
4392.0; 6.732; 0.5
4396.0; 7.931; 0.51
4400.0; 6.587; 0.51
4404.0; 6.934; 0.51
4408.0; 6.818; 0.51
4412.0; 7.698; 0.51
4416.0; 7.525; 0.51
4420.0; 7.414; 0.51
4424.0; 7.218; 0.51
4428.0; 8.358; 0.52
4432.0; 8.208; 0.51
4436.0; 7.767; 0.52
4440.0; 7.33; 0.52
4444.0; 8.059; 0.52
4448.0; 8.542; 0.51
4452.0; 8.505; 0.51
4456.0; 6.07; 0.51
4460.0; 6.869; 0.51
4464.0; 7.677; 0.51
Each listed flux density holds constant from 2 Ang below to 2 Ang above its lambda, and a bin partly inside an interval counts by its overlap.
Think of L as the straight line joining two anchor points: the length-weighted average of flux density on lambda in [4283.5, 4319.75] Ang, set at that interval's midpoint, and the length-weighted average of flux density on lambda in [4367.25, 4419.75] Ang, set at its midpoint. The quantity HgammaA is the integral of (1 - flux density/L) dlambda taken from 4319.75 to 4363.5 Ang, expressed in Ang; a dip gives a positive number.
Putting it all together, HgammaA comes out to -4.8 Ang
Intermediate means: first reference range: 5.82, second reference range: 7.03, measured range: 7.05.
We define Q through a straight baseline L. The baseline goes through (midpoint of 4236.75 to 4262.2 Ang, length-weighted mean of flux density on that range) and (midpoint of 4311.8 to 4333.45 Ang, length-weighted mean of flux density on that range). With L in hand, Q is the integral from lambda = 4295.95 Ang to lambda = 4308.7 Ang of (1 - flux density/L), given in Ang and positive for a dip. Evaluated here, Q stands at 3.5 Ang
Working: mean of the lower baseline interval 6.28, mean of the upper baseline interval 6.94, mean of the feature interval 4.92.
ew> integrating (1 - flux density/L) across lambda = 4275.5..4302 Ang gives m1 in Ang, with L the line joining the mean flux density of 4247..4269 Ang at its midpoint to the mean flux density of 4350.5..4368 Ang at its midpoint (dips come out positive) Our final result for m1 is 2.6 Ang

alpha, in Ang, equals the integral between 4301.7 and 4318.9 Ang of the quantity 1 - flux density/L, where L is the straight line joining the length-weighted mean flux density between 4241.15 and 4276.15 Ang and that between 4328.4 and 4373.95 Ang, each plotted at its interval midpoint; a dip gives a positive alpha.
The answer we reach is 3.3 Ang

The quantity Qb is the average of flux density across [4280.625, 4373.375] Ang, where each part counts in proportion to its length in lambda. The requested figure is 6.63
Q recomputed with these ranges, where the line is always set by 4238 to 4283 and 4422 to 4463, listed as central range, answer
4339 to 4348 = 0.8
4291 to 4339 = 4.4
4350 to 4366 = -1.5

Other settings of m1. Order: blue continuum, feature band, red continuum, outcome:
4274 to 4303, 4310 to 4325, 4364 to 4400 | -1.0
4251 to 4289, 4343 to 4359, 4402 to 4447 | -0.7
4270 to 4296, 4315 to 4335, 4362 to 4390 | -1.4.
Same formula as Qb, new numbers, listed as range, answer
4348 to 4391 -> 7.19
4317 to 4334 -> 7.08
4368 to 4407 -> 6.9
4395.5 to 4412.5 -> 7.08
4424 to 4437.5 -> 7.99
